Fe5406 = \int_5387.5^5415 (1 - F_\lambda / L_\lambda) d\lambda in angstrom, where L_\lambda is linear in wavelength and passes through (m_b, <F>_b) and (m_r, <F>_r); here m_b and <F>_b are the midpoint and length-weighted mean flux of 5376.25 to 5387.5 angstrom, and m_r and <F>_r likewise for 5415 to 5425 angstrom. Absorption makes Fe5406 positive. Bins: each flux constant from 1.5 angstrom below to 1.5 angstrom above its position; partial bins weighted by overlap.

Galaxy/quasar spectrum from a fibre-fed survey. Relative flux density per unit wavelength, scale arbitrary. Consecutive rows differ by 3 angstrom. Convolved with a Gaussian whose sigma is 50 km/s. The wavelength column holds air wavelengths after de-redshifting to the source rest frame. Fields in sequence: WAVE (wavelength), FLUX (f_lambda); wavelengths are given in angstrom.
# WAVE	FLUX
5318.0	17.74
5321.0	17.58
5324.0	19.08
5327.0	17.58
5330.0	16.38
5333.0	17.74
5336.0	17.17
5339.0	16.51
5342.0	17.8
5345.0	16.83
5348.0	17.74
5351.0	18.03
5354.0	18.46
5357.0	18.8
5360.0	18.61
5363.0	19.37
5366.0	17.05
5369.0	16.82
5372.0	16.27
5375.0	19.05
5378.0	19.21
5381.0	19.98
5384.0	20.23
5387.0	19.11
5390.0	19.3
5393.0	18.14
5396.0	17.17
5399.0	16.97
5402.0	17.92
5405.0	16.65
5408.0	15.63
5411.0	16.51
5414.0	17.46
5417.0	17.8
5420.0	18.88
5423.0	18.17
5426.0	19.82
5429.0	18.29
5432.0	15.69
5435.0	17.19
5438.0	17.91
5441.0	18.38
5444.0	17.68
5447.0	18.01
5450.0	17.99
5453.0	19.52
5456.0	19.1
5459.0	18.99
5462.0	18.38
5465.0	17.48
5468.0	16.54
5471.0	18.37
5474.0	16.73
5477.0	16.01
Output 2.3 angstrom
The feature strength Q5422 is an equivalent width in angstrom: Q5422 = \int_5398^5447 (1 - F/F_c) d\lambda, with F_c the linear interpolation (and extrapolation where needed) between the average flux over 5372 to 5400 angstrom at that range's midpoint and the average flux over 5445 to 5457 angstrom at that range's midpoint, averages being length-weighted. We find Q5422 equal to 2.8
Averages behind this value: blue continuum 18.7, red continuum 18.6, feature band 17.6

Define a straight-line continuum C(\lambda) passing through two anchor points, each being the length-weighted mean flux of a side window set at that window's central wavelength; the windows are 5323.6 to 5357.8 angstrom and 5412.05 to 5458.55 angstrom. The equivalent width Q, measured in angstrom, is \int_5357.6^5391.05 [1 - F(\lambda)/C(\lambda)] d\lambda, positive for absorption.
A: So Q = -1.57 angstrom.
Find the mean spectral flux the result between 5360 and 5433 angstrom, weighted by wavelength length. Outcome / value 18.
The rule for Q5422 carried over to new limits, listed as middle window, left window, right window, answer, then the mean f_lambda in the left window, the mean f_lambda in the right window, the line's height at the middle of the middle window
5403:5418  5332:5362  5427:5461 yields 1.0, 17.8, 18.1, 18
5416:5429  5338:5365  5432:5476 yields -0.5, 18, 17.9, 18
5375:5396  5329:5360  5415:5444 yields -1.6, 17.6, 18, 17.8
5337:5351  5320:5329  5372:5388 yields 0.9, 18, 19.2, 18.4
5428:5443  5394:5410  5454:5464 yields 0.4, 16.9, 18.8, 18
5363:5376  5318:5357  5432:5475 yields 0.2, 17.6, 18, 17.7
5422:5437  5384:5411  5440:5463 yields 0.3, 17.7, 18.5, 18.2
